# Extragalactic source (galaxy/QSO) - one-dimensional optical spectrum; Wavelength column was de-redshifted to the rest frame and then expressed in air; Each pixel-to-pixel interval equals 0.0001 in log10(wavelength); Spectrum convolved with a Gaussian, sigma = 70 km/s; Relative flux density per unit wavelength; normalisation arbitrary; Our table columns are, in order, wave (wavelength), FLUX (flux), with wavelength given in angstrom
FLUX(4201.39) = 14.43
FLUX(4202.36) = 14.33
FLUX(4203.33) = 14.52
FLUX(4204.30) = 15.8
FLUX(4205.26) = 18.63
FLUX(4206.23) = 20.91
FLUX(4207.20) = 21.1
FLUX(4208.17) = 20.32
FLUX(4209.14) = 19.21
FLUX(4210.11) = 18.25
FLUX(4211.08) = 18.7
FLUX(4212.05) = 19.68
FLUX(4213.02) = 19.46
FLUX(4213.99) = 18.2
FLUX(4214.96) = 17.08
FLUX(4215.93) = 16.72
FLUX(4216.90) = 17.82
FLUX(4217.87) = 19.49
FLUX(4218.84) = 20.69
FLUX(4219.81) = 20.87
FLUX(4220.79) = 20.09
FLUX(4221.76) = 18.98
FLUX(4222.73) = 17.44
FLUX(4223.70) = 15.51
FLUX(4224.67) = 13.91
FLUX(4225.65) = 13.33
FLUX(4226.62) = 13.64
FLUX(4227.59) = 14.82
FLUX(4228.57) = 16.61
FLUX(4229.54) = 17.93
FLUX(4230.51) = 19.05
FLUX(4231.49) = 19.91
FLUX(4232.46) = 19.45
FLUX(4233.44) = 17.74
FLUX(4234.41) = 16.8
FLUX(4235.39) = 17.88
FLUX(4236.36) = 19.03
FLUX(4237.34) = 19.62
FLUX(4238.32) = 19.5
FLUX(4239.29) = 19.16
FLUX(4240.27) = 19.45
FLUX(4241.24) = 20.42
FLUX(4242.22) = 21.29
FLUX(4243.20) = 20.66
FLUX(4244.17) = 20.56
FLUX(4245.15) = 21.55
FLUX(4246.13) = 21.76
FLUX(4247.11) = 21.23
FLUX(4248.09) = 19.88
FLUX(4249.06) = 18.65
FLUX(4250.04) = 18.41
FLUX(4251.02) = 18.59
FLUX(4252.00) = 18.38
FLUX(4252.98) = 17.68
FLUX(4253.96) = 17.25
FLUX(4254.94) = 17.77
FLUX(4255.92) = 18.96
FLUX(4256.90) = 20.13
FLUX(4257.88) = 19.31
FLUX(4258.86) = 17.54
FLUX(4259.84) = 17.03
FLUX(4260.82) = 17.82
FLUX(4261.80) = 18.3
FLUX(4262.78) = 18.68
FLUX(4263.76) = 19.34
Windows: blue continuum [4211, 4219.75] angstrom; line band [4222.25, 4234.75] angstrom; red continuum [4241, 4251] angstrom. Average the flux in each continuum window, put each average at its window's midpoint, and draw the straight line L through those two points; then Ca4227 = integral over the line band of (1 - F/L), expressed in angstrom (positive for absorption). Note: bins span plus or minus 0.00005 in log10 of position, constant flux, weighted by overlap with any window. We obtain 1.8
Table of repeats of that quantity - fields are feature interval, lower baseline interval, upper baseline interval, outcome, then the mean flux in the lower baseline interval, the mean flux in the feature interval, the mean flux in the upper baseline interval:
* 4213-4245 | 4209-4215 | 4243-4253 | 1.6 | 18.7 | 18.3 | 19.8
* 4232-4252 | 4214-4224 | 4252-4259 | -1.2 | 18.5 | 19.5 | 18.4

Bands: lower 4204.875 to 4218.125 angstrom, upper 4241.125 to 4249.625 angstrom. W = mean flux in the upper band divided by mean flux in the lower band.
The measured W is 1.1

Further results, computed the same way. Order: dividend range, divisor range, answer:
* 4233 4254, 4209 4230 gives 1.10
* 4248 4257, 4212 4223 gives 0.98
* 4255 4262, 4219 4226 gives 1.06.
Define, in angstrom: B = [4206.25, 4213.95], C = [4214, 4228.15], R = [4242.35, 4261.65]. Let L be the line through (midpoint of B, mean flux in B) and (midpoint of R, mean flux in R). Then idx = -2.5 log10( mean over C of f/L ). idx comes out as 0.13 mag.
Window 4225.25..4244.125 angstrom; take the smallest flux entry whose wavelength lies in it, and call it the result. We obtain 13.33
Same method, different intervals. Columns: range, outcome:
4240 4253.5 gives 17.68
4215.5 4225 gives 13.91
